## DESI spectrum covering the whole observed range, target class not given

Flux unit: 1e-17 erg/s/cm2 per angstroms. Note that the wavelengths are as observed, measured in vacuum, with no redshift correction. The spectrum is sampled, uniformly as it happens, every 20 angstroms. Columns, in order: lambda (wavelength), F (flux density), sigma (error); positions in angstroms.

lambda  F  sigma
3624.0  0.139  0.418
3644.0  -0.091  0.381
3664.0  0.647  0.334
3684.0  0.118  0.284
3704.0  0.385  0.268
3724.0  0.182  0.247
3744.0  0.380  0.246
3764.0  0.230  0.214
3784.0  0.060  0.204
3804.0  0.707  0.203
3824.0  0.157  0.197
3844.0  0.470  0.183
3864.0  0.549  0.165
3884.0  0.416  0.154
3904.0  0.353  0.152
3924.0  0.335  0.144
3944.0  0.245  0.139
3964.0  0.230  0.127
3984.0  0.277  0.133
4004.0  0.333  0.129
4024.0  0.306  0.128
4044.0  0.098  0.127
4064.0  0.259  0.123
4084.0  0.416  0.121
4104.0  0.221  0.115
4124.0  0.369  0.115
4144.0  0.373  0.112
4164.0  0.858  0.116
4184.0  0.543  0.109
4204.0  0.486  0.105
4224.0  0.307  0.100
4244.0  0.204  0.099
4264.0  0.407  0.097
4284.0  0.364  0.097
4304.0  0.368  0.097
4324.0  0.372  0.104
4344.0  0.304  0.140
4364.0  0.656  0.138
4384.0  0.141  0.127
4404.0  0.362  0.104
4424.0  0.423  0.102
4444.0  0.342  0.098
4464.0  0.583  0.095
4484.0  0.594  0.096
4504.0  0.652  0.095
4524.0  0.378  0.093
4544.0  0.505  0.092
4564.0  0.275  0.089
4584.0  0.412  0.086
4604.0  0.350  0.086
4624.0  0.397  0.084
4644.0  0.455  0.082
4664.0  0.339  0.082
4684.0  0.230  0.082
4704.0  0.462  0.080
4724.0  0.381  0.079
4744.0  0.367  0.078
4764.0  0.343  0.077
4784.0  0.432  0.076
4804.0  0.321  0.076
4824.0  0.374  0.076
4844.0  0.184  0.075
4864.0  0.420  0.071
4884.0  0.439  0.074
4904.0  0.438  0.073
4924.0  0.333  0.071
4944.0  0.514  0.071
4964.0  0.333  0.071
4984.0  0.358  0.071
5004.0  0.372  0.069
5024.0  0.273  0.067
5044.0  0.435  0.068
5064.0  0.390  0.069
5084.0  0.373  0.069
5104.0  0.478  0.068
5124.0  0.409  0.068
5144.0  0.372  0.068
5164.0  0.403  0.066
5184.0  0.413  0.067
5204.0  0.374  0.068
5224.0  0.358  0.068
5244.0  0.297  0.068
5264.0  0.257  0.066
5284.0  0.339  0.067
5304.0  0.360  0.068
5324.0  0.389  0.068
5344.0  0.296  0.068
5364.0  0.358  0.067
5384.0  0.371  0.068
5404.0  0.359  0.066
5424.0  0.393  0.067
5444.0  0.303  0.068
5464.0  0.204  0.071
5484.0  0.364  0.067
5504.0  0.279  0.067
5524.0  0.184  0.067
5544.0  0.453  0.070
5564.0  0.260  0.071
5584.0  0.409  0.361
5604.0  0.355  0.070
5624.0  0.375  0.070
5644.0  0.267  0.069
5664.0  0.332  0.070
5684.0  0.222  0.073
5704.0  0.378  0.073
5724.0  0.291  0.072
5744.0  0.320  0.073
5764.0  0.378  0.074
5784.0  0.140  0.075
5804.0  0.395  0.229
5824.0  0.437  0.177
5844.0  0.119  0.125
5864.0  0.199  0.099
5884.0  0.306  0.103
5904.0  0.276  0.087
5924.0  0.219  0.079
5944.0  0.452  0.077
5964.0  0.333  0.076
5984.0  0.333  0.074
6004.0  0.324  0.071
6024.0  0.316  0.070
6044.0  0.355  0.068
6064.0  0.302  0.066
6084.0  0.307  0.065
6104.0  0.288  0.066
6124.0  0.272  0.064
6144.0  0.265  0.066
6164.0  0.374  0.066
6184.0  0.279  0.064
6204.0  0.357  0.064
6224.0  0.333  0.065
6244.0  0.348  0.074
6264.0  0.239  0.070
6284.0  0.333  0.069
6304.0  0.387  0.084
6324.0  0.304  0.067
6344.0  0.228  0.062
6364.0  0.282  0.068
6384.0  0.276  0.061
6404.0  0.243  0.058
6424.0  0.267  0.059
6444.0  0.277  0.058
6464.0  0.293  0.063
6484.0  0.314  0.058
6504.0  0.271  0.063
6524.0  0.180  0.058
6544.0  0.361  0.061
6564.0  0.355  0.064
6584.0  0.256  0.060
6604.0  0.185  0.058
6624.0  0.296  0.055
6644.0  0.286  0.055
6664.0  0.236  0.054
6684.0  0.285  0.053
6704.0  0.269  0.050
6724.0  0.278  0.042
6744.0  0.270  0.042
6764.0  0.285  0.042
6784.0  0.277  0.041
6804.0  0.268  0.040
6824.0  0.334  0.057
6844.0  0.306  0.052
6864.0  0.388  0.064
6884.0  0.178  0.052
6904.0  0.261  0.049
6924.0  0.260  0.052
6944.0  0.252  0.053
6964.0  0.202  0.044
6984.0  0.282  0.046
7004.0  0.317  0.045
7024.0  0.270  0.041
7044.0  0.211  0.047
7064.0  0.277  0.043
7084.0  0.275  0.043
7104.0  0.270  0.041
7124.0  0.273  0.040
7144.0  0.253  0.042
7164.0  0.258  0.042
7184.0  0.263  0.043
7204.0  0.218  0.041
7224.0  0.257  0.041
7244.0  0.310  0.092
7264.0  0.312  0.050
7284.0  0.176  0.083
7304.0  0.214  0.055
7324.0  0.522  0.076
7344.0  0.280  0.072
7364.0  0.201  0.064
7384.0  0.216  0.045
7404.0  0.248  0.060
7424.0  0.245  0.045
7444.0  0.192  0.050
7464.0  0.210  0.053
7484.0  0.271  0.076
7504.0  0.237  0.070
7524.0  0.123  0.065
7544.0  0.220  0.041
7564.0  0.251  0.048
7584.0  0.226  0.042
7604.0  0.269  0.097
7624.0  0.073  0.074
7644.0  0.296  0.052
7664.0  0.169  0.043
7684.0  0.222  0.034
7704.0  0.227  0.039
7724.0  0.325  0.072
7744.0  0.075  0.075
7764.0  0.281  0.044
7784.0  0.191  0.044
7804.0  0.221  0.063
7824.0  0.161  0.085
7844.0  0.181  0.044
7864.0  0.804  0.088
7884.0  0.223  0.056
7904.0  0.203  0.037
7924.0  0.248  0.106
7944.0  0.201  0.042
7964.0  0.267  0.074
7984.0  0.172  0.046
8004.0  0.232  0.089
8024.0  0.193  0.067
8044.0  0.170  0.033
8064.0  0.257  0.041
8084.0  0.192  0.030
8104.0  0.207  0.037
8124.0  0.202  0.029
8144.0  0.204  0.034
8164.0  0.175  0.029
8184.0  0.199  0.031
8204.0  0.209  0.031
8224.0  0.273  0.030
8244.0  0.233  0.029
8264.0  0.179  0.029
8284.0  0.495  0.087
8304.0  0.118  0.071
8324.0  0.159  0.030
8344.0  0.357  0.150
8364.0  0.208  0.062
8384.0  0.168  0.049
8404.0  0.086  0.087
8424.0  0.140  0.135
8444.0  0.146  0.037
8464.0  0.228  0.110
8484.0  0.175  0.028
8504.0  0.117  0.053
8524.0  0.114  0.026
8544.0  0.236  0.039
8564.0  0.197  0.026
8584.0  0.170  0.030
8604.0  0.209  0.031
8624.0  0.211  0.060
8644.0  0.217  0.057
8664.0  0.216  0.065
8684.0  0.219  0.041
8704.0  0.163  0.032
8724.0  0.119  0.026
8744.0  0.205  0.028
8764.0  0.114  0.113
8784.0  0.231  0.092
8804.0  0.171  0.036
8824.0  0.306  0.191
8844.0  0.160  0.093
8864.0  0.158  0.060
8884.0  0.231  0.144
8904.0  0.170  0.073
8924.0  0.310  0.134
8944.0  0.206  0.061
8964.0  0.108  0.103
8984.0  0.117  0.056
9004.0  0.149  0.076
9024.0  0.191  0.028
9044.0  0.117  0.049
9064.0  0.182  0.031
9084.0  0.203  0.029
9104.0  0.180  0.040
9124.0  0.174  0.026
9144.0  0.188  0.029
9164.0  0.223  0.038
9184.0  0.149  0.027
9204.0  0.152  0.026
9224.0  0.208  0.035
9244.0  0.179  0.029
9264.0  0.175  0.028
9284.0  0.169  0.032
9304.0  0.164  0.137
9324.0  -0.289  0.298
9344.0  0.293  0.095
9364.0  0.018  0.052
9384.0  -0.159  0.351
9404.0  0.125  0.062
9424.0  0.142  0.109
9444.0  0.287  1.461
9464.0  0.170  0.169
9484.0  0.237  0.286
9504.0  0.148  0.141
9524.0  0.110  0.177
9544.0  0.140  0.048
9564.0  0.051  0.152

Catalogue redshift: 0.12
